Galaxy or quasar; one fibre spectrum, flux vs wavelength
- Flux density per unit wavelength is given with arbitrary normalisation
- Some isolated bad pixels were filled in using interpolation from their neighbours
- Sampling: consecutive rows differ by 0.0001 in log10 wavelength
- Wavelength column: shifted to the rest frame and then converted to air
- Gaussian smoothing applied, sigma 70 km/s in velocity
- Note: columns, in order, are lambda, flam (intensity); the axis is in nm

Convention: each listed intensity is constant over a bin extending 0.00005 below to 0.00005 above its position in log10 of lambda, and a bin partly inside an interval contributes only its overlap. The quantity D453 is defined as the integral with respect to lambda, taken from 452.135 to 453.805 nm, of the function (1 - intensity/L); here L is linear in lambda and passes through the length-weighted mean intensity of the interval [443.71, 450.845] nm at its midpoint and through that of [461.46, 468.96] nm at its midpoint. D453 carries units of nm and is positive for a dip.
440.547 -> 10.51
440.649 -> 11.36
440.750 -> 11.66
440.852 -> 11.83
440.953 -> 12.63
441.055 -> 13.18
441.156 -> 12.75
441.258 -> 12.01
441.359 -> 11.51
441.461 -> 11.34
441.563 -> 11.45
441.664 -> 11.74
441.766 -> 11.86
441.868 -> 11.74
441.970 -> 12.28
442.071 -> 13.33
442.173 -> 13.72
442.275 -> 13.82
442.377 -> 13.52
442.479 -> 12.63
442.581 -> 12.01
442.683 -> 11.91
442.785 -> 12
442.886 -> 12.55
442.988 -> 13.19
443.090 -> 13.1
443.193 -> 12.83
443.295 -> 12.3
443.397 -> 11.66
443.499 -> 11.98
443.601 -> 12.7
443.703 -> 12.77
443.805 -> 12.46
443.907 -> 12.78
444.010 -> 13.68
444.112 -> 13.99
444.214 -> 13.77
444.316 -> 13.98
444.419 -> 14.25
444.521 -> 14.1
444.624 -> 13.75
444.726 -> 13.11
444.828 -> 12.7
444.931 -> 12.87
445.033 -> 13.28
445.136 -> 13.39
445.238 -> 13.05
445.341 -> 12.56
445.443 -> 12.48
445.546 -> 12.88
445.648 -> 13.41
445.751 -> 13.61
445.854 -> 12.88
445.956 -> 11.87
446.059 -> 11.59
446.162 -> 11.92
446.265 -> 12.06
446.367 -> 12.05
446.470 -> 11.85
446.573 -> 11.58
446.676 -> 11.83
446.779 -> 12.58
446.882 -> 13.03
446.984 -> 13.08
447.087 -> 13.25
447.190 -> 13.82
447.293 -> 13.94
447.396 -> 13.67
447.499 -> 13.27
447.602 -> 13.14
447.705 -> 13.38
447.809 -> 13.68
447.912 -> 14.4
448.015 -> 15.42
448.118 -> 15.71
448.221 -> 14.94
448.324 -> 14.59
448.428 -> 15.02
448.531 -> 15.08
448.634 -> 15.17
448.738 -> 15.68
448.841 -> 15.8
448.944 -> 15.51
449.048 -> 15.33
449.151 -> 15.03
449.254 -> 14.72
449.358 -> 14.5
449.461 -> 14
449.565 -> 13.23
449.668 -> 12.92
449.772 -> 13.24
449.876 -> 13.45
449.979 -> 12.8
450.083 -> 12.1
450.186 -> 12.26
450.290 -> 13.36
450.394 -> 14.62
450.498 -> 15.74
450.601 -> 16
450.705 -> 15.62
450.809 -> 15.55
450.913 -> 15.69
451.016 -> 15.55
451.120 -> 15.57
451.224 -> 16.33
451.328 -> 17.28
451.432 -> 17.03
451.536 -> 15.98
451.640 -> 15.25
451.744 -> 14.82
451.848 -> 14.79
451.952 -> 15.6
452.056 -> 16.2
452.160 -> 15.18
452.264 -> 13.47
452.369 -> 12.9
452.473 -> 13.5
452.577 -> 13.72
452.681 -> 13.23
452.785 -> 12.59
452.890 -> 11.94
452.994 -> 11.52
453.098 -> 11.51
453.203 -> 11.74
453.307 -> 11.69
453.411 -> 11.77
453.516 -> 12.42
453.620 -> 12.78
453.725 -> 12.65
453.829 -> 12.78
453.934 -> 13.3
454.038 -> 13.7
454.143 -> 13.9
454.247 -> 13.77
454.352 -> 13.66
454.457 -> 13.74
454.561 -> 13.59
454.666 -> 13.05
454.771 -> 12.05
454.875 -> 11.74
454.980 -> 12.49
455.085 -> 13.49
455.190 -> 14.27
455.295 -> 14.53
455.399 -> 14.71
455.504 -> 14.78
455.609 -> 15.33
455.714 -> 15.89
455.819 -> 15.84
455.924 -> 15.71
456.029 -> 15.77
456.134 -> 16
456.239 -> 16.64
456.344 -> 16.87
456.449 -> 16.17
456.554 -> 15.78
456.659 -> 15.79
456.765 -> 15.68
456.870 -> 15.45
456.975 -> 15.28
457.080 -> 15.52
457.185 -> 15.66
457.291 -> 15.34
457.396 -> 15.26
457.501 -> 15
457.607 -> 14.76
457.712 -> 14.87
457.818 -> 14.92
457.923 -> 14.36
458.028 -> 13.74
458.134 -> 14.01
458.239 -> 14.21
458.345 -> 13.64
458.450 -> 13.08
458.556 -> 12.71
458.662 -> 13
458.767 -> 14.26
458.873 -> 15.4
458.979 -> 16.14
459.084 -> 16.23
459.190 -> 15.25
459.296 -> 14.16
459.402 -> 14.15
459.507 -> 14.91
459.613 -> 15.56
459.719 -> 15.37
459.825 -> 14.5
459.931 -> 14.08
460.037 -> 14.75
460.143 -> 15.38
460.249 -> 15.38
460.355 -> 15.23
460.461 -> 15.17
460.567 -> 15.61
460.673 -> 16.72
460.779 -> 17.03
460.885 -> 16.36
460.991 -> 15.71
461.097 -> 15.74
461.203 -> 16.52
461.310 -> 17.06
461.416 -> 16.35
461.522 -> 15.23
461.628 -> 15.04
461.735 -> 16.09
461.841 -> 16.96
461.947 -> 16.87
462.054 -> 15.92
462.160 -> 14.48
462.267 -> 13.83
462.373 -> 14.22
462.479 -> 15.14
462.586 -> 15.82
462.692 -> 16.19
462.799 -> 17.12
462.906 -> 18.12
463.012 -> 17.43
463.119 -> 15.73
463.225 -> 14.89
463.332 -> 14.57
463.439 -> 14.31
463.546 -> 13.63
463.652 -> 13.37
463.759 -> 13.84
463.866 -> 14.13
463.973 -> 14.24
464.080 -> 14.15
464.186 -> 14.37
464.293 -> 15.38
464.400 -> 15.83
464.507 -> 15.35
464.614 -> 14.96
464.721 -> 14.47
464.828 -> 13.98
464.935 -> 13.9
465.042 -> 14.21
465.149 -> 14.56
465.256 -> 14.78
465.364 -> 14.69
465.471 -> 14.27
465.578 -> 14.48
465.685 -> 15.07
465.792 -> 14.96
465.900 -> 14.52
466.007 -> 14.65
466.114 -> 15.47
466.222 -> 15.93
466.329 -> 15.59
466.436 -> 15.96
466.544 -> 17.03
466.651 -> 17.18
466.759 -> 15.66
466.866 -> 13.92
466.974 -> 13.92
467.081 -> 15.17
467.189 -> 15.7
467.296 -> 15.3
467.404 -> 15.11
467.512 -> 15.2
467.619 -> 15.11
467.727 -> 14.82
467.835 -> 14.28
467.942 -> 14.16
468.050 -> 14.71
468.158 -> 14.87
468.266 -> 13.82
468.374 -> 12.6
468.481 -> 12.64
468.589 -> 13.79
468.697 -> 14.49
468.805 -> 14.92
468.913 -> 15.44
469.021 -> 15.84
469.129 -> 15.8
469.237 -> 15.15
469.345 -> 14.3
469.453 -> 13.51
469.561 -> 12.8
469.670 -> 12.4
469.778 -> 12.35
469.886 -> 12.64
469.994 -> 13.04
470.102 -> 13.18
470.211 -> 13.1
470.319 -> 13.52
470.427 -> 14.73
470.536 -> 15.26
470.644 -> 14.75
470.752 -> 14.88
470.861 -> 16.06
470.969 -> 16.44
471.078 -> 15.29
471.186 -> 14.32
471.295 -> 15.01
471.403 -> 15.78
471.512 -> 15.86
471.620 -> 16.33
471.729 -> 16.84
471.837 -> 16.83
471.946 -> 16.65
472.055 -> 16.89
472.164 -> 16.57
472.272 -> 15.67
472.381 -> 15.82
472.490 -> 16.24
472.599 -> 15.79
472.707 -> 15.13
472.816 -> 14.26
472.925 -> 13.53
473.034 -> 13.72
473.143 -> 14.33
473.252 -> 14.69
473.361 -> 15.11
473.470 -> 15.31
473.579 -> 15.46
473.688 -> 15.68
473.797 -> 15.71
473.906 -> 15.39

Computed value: 0.17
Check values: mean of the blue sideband 13.6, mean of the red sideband 15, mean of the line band 12.6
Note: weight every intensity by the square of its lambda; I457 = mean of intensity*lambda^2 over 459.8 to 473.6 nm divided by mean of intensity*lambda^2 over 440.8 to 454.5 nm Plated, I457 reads 1.21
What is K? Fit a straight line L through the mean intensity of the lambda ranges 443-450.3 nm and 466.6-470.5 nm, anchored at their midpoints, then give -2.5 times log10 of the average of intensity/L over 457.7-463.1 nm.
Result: -0.10 mag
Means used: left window 13.4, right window 14.3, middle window 15.3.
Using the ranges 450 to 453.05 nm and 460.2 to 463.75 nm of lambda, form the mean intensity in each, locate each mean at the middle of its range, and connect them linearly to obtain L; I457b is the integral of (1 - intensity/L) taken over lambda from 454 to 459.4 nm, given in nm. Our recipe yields 0.17 nm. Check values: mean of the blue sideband 14.6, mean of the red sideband 15.7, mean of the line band 14.6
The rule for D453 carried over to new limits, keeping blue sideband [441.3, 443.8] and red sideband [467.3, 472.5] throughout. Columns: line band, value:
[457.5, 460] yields -0.12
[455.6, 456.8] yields -0.21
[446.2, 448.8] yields -0.17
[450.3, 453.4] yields -0.29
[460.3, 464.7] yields -0.42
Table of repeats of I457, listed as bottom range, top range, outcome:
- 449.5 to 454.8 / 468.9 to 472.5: 1.17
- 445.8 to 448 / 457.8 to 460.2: 1.19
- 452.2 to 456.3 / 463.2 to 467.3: 1.15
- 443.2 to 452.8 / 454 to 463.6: 1.14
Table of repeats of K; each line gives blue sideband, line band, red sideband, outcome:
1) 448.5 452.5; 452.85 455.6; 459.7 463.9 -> 0.16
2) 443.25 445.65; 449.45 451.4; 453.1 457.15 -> -0.06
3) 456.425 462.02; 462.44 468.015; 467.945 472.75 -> 0.00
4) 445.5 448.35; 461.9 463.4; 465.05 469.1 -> -0.09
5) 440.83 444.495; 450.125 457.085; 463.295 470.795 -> -0.07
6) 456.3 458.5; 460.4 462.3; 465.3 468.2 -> -0.06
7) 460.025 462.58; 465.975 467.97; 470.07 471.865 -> 0.01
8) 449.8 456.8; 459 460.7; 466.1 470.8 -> -0.06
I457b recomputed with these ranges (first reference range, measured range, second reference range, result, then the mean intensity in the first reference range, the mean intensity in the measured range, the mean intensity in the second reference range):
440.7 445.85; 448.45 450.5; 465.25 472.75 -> -0.14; 12.8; 14.2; 14.9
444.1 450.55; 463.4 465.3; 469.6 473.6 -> 0.02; 13.6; 14.4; 15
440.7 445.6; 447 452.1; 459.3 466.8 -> -0.42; 12.7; 14.7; 15.3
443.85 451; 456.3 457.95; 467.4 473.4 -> -0.15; 13.7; 15.4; 14.8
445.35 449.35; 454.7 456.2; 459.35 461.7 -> 0.04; 13.7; 14.5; 15.5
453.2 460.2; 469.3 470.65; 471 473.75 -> 0.16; 14.4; 13.5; 15.5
